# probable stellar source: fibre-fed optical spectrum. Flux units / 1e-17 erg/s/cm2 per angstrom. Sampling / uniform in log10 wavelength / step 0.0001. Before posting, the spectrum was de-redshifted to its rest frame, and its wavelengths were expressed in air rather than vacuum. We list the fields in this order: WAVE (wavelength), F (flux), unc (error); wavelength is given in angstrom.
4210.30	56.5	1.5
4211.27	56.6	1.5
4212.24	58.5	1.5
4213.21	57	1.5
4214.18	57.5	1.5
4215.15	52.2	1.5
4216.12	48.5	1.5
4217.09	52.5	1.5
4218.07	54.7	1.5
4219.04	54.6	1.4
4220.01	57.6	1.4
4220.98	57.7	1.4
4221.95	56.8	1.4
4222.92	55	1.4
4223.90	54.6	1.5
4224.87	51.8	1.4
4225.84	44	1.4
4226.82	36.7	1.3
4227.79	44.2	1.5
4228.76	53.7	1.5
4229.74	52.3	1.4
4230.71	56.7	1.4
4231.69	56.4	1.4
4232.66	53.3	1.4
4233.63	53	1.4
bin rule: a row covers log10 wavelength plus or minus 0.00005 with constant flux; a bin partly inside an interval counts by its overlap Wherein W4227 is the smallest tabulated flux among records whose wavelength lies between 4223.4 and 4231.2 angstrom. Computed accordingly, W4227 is 36.7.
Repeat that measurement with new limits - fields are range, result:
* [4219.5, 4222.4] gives 56.8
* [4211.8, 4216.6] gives 48.5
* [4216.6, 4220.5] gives 52.5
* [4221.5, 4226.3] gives 44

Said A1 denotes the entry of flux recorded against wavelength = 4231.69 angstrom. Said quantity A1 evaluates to 56.4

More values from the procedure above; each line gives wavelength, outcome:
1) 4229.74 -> 52.3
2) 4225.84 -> 44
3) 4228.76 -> 53.7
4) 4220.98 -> 57.7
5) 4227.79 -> 44.2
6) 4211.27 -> 56.6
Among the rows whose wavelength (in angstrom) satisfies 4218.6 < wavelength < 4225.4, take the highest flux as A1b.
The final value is 57.7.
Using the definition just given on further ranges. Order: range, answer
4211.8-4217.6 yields 58.5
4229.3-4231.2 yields 56.7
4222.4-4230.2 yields 55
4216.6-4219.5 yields 54.7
